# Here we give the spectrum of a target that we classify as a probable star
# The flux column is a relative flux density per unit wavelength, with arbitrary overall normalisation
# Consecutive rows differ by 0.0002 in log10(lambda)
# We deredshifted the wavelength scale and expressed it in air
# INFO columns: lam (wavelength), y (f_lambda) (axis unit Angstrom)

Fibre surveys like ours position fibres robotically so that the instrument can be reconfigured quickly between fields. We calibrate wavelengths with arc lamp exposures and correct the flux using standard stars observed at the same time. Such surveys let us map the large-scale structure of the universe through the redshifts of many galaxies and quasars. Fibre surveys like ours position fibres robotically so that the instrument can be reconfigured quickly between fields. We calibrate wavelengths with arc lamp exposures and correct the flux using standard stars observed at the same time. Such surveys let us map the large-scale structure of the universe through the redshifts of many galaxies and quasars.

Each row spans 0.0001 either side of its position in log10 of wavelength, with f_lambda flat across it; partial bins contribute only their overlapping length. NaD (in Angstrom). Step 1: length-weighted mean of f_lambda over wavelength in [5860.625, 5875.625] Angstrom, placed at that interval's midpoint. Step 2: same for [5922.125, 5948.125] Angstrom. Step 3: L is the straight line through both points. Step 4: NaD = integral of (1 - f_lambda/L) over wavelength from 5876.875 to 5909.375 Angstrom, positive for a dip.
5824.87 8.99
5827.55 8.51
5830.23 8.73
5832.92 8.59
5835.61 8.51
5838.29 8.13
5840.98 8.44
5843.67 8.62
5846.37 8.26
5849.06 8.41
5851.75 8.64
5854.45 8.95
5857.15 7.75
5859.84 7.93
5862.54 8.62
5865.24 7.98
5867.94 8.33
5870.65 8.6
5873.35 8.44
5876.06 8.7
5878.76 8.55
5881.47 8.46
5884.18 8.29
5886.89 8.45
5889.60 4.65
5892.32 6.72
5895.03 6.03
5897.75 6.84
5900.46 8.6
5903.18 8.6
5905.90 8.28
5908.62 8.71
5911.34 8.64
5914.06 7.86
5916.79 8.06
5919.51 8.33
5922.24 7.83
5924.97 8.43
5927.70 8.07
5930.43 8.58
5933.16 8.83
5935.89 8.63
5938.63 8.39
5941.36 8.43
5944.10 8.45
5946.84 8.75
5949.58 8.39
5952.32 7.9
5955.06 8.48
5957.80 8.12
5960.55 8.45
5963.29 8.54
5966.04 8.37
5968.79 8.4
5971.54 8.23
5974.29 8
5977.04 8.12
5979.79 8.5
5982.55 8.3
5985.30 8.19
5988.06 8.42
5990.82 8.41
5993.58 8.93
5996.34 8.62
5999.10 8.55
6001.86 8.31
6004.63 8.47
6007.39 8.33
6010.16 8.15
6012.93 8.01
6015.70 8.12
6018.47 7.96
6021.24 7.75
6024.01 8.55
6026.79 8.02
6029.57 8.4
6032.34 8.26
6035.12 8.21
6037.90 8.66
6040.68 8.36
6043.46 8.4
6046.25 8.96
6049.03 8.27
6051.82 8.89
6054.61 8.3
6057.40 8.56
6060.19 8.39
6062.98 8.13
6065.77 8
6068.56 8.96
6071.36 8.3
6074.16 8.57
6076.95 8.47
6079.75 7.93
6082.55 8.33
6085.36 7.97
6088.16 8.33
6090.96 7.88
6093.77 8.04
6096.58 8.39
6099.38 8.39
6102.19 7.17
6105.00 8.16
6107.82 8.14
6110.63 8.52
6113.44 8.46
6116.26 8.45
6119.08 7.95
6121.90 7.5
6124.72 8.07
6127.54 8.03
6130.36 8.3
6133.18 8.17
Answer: 2.9 Angstrom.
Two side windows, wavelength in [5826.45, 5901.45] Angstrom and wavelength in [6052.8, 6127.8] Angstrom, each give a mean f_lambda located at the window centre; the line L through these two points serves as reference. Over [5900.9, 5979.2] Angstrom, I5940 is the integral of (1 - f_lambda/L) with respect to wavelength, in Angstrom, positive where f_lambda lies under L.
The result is -2.2 Angstrom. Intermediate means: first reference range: 8.09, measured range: 8.36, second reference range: 8.21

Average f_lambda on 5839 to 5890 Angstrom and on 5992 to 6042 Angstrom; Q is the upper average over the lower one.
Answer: 1.0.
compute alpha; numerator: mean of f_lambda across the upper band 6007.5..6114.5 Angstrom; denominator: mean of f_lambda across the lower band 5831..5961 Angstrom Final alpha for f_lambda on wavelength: 1.0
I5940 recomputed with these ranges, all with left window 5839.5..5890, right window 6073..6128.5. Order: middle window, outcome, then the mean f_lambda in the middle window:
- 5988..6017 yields -0.69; 8.39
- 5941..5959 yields -0.28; 8.36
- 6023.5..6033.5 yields -0.13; 8.29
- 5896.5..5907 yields 0.22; 8.09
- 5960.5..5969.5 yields -0.24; 8.44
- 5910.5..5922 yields 0.12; 8.16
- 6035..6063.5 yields -1.12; 8.49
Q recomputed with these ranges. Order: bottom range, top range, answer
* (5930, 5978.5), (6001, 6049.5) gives 0.99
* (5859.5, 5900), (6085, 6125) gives 1.04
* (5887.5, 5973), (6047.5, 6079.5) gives 1.04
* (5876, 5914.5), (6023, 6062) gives 1.08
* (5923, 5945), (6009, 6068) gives 0.98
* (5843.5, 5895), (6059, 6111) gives 1.02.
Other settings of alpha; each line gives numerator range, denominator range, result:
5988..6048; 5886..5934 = 1.06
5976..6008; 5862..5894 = 1.06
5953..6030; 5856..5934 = 1.03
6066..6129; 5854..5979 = 1.00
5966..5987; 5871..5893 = 1.05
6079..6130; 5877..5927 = 1.03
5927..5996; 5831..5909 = 1.04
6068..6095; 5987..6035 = 0.99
